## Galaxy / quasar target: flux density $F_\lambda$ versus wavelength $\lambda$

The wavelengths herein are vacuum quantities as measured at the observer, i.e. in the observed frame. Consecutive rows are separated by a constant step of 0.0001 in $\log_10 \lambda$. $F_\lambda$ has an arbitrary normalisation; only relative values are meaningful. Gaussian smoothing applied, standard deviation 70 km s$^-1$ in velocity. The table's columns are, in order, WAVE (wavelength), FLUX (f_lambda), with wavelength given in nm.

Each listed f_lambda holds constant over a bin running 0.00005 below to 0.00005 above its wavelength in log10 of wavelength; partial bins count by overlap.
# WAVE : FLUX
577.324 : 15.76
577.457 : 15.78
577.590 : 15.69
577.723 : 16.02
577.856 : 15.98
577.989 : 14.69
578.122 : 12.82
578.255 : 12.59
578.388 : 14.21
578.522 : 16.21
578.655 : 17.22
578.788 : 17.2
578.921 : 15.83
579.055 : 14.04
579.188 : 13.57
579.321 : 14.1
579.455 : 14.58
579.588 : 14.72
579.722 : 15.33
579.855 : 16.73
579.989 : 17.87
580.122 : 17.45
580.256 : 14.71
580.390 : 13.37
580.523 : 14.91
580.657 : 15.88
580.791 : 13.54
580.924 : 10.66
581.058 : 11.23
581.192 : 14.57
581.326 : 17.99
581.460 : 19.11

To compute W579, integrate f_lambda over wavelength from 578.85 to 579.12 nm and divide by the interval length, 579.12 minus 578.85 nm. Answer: 15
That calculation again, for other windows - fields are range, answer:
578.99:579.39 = 13.9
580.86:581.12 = 10.9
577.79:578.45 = 14.1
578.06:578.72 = 14.6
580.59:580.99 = 13.4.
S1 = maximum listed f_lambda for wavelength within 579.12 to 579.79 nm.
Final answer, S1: 15.33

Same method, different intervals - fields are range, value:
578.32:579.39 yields 17.22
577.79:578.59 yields 16.21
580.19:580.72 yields 15.88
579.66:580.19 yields 17.87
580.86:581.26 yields 14.57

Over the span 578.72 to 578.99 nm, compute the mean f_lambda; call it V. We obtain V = 16.5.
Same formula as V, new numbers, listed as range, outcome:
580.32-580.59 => 14.2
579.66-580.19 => 16.9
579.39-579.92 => 15.3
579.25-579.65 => 14.5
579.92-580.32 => 16.7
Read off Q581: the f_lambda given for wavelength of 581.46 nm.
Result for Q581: 19.11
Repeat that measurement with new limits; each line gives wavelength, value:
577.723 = 16.02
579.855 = 16.73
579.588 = 14.72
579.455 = 14.58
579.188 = 13.57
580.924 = 10.66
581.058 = 11.23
